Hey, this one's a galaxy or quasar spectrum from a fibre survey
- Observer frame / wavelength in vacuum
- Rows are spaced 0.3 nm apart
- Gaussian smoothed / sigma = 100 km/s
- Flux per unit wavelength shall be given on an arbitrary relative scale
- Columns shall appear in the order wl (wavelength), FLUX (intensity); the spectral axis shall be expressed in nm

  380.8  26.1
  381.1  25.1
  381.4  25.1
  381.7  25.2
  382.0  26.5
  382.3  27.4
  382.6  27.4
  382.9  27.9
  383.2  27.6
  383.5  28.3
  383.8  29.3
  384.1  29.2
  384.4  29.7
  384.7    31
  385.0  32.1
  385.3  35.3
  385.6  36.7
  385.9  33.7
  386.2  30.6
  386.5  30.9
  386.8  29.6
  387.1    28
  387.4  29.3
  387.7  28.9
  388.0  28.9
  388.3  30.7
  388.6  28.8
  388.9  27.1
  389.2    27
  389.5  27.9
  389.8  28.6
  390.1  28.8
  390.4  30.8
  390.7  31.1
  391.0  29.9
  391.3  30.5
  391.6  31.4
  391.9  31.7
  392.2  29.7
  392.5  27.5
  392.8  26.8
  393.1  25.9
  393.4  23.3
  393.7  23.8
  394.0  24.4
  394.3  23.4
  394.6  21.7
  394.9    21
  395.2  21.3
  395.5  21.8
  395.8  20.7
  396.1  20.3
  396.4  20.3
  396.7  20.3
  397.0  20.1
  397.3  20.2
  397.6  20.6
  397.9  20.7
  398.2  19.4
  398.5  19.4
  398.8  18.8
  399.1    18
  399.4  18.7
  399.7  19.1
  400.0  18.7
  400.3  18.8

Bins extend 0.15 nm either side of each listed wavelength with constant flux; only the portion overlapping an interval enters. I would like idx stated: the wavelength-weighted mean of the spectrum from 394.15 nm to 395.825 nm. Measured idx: 21.7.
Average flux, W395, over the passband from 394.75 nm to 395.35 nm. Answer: 21.1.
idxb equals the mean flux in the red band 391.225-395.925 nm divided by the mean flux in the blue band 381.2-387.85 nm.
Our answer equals 0.86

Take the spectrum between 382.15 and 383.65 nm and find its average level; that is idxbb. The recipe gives 27.7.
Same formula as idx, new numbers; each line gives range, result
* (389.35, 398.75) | 24.6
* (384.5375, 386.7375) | 32.8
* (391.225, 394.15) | 27.4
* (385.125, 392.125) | 30.3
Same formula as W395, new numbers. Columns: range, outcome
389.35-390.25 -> 28.4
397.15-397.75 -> 20.4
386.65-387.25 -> 28.8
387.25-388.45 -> 29.4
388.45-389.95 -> 27.9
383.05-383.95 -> 28.4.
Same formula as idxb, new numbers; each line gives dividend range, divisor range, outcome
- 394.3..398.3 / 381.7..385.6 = 0.71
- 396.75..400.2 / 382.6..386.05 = 0.63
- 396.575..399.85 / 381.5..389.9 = 0.67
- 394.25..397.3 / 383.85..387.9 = 0.67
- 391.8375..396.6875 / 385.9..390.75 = 0.81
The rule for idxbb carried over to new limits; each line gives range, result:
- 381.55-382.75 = 26.6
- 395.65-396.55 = 20.4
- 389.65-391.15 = 29.8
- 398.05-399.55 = 18.9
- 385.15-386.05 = 35.2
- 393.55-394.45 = 23.9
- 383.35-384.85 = 29.5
